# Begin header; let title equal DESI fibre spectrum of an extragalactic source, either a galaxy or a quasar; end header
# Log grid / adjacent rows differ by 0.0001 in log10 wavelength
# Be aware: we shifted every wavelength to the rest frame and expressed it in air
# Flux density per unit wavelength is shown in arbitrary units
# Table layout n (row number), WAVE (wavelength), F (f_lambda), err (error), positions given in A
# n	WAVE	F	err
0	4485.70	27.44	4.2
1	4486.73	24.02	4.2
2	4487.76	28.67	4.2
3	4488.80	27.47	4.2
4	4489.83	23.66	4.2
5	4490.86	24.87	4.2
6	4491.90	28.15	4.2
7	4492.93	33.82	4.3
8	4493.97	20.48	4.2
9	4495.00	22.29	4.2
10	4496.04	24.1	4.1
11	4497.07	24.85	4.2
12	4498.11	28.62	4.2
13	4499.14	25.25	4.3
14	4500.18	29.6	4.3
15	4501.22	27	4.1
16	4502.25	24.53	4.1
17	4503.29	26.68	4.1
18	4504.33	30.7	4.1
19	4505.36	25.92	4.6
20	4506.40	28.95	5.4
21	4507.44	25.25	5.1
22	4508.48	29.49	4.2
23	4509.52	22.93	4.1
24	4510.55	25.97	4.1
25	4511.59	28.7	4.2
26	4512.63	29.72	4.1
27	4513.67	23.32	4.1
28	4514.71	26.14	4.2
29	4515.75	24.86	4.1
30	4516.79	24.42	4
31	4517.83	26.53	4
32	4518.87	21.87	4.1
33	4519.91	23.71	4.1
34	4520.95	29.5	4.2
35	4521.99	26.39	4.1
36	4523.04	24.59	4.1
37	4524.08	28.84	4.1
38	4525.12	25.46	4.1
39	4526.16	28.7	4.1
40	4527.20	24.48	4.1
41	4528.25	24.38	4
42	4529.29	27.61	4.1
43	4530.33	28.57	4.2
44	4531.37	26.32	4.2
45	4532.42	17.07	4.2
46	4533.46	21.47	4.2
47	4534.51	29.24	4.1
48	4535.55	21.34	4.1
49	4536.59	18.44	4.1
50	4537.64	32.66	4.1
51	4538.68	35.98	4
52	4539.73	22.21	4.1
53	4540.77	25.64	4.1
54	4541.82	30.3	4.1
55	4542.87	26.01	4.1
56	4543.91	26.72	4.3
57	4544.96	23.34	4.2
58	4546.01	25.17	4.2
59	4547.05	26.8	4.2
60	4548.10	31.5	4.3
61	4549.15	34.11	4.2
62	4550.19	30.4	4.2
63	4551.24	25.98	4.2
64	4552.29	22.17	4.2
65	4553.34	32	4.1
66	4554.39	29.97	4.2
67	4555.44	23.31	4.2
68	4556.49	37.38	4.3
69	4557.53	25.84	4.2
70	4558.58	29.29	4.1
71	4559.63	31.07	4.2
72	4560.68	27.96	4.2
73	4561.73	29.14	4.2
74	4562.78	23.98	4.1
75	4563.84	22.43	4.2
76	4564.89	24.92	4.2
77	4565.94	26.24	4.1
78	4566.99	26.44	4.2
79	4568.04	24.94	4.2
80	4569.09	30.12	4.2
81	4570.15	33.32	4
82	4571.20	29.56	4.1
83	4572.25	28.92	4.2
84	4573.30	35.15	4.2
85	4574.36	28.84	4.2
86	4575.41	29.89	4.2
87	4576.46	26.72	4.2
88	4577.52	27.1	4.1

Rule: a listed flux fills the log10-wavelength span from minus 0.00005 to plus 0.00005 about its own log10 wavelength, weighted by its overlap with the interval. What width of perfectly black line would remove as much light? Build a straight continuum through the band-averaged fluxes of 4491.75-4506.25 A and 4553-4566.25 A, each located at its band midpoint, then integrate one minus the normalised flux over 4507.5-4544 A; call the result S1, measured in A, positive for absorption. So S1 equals 1.6 A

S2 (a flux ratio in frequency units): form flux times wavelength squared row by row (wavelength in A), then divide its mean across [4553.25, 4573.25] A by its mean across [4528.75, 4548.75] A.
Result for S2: 1.09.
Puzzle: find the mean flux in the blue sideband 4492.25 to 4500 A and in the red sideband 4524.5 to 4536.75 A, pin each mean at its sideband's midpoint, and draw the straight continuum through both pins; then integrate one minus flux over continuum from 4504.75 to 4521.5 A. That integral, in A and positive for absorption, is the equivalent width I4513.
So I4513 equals -0.6 A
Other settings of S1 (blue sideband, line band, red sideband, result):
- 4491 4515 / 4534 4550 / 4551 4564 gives 0.10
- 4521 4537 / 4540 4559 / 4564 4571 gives -1.21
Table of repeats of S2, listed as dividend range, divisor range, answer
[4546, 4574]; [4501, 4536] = 1.12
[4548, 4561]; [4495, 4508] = 1.13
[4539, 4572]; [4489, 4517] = 1.08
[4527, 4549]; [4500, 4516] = 0.99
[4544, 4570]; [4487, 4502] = 1.09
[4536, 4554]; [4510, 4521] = 1.09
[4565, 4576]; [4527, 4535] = 1.19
